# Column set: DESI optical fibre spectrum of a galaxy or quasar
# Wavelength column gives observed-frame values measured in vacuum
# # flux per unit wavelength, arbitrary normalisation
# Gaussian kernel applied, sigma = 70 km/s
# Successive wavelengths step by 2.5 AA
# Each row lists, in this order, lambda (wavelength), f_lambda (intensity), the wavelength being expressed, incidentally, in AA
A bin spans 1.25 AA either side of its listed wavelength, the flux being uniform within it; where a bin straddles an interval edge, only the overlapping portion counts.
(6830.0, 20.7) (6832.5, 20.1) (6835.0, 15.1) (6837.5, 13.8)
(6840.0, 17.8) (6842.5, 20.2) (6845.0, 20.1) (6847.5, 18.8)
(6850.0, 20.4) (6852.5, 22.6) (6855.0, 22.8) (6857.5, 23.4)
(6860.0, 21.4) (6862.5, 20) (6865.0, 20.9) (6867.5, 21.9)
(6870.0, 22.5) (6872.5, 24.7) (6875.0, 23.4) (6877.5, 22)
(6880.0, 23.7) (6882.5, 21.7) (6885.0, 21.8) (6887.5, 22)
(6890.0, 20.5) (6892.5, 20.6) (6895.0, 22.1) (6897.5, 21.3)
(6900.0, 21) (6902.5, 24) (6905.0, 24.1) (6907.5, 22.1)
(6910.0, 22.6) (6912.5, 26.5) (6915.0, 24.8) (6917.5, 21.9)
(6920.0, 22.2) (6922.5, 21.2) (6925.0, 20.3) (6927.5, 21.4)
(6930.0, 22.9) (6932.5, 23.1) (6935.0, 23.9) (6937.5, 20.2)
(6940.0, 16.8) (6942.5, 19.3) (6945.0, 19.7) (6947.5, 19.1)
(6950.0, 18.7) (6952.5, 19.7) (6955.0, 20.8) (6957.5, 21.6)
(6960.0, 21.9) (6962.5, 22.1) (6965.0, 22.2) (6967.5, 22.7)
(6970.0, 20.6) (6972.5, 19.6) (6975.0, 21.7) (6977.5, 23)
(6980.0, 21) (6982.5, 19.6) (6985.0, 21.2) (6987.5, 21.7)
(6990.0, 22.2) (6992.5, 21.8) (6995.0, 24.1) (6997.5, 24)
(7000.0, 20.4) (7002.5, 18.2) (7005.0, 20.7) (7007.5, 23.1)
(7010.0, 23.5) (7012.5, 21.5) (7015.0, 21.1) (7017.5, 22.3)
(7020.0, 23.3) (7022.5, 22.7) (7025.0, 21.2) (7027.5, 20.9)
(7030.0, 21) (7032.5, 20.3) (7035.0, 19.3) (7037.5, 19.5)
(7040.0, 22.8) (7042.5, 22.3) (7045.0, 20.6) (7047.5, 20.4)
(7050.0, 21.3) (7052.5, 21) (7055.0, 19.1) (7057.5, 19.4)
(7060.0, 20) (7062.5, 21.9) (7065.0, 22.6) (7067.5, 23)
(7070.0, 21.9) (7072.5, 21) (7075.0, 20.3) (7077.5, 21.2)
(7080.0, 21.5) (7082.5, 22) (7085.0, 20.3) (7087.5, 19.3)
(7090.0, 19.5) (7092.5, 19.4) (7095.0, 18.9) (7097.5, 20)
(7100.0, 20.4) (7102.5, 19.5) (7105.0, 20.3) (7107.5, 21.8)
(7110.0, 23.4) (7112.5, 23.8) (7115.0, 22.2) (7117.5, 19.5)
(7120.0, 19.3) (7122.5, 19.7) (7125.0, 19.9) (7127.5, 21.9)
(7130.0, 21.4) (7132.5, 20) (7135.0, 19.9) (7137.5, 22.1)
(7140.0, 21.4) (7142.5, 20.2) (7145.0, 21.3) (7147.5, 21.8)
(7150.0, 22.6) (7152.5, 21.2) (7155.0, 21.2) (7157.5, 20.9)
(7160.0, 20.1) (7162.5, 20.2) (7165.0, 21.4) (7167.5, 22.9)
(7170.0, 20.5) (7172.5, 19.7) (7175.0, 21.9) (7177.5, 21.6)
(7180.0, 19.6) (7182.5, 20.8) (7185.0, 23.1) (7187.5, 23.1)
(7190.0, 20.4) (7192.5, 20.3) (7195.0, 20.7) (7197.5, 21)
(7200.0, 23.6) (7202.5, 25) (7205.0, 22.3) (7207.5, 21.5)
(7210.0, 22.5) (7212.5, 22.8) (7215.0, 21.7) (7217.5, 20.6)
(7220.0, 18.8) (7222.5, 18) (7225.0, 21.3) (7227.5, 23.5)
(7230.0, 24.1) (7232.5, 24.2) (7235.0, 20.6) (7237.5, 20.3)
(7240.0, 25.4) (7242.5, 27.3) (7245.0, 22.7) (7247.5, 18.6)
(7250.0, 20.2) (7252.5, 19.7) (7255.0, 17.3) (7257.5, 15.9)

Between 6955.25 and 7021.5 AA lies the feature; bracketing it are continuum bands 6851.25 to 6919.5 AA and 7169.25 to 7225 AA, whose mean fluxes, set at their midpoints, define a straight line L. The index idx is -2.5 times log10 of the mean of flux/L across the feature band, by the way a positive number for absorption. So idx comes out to 0.018 mag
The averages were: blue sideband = 22.5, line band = 21.7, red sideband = 21.3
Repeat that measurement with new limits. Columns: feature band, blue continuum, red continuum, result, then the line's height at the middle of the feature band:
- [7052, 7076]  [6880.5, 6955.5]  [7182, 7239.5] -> 0.03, 21.7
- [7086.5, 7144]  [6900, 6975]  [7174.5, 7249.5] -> 0.06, 21.8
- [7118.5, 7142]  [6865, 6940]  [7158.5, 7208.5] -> 0.05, 21.6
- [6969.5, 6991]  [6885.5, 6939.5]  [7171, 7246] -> 0.05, 22.2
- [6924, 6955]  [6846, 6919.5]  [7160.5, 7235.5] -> 0.09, 22.1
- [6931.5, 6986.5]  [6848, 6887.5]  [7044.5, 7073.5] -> 0.04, 21.6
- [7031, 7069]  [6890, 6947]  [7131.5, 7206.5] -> 0.03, 21.6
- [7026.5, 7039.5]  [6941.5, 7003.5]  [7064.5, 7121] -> 0.03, 21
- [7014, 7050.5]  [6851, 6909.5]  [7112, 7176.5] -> 0.01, 21.5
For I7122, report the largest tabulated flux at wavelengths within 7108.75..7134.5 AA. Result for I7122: 23.8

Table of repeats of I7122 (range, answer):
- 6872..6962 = 26.5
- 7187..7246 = 27.3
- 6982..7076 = 24.1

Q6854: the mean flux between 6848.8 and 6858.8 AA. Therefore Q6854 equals 22.3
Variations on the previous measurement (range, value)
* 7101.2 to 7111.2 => 21.2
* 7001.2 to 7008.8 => 20.7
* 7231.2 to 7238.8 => 21.7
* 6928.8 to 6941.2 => 21.4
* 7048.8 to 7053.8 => 21.1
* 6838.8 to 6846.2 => 19.4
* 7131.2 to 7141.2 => 20.9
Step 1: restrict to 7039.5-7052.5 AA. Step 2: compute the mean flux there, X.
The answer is 21.4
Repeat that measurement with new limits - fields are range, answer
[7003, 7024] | 22.1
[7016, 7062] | 21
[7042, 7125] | 20.8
